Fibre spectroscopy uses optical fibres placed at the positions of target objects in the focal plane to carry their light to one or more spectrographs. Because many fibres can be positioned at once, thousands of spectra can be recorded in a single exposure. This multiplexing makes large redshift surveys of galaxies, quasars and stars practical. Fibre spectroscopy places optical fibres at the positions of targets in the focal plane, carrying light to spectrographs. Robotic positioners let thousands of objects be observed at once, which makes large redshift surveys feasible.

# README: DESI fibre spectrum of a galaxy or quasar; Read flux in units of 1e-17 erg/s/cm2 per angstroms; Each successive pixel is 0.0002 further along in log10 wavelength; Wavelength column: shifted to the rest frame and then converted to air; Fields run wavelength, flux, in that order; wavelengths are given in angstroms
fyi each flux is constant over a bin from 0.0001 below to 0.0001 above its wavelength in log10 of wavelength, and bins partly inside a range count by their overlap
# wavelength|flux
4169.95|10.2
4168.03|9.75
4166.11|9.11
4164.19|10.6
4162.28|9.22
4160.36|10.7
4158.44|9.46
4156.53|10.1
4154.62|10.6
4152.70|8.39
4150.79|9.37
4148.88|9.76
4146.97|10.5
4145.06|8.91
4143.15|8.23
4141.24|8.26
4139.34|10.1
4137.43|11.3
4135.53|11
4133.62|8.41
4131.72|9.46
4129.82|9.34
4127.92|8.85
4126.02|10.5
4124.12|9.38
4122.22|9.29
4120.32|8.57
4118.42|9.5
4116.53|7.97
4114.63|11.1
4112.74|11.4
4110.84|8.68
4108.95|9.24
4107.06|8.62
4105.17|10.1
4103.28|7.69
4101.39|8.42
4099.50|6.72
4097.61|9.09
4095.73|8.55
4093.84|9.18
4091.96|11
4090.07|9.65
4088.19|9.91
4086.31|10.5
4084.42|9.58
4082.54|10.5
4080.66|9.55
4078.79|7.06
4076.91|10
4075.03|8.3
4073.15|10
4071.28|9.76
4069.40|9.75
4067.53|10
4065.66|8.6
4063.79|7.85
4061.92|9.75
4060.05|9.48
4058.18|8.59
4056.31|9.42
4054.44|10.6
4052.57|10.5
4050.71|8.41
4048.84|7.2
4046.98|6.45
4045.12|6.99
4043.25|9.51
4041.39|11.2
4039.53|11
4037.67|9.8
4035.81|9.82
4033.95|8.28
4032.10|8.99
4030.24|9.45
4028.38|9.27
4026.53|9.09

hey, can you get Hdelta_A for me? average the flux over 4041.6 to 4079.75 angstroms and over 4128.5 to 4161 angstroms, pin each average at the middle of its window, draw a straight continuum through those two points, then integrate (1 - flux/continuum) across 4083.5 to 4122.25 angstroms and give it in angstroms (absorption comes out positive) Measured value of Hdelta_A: 0.1 angstroms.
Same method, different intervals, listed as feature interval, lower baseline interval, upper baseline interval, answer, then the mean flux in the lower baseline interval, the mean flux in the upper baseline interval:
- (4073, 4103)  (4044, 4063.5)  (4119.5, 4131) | -0.6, 8.72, 9.33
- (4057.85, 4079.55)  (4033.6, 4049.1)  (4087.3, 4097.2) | 0.5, 9.01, 9.63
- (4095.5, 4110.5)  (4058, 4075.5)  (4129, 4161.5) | 1.4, 9.26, 9.64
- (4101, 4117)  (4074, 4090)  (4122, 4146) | 0.2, 9.44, 9.47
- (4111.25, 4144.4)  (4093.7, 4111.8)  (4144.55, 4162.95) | -1.5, 8.6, 9.73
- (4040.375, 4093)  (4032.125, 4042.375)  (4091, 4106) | 0.5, 9.93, 8.83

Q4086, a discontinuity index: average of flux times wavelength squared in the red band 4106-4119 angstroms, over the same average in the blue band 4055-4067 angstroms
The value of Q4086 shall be 1.08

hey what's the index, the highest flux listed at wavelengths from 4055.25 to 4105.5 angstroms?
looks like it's 11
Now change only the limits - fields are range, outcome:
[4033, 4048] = 11.2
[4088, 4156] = 11.4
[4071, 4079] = 10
